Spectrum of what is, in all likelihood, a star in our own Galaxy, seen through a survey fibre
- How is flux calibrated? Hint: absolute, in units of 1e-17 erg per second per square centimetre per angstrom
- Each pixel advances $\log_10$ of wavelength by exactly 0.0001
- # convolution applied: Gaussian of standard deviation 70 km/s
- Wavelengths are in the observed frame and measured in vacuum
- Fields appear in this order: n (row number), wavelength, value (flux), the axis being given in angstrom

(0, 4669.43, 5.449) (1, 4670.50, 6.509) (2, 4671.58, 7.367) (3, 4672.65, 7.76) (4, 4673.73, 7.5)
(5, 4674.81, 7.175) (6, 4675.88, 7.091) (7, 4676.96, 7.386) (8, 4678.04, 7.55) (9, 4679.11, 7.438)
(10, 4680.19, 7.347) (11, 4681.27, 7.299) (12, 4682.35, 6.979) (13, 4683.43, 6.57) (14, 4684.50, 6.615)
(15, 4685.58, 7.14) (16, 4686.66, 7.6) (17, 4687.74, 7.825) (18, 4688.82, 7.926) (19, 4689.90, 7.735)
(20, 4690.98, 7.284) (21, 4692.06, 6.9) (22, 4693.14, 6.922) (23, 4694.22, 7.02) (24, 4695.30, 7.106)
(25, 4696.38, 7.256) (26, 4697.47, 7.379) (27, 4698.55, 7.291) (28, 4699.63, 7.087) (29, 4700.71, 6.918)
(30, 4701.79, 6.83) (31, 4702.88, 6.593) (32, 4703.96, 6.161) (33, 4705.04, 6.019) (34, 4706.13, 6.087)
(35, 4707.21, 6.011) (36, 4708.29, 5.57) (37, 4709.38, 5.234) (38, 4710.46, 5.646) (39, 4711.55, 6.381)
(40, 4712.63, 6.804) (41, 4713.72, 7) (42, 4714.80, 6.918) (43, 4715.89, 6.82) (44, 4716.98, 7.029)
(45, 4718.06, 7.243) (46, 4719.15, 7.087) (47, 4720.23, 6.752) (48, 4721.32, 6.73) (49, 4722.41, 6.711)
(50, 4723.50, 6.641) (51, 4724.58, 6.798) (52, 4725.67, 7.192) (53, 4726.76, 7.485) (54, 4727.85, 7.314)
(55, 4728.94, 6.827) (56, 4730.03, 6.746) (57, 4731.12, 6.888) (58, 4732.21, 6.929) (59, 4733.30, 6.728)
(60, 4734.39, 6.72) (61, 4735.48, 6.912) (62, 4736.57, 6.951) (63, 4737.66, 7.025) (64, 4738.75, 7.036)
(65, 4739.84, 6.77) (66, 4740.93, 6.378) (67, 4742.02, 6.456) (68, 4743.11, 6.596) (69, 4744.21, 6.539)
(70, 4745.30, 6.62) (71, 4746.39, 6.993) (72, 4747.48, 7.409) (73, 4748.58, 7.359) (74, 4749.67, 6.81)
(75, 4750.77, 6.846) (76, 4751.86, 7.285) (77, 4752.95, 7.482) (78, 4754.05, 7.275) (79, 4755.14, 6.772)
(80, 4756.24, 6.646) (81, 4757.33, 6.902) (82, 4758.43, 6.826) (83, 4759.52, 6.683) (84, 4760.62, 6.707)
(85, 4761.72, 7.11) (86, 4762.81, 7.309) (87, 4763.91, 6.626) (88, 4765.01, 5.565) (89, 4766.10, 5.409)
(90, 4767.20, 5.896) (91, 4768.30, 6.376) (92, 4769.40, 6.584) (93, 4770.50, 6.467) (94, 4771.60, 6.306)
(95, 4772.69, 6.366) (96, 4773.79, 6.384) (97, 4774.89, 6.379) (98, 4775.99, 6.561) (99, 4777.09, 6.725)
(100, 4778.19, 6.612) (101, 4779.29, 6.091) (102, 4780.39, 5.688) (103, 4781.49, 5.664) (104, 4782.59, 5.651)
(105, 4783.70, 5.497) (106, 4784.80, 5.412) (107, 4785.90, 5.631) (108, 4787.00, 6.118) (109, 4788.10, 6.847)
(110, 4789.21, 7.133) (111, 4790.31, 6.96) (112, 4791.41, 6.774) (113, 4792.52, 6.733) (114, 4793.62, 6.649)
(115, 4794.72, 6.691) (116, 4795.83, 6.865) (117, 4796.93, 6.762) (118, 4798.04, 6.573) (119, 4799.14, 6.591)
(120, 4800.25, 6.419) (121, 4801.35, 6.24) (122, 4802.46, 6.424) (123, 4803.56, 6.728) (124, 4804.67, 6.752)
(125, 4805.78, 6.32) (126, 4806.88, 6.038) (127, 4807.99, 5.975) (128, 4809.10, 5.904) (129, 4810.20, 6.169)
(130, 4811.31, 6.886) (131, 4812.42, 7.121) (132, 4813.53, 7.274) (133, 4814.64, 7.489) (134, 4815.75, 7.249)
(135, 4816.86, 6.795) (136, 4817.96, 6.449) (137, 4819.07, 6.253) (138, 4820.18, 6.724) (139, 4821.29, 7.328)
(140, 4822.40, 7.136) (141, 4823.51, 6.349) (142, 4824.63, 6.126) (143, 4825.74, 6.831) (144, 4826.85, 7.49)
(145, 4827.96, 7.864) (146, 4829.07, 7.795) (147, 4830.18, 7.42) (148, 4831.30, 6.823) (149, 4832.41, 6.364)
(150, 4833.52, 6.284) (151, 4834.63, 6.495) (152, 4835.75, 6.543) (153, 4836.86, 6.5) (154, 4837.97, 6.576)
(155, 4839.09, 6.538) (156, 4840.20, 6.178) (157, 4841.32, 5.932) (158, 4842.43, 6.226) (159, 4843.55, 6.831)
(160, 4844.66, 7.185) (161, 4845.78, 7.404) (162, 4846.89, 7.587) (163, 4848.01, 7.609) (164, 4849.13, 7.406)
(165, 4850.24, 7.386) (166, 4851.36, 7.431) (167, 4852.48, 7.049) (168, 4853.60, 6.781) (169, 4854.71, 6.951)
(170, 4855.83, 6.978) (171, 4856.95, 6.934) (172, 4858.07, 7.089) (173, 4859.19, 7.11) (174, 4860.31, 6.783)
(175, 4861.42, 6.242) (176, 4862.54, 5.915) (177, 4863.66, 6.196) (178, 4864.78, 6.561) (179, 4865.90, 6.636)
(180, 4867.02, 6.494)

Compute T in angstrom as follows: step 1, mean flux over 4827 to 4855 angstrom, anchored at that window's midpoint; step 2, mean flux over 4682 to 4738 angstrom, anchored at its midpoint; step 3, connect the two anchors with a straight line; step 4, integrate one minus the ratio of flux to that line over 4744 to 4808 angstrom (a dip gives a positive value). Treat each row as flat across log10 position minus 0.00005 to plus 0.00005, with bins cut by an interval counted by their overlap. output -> 3.4 angstrom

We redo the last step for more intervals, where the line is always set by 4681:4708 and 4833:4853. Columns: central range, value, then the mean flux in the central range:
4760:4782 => 1.8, 6.34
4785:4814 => 1.4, 6.54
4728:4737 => 0.1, 6.85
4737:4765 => 0.2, 6.87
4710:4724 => 0.4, 6.75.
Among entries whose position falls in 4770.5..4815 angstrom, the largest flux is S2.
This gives 7.489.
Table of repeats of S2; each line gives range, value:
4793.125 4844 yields 7.864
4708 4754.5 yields 7.485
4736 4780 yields 7.482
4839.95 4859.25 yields 7.609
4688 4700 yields 7.926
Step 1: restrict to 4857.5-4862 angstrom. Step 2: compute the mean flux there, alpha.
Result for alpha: 6.81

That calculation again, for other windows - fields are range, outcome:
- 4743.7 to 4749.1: 6.99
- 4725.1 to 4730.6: 7.1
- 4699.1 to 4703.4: 6.85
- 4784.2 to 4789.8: 6.23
